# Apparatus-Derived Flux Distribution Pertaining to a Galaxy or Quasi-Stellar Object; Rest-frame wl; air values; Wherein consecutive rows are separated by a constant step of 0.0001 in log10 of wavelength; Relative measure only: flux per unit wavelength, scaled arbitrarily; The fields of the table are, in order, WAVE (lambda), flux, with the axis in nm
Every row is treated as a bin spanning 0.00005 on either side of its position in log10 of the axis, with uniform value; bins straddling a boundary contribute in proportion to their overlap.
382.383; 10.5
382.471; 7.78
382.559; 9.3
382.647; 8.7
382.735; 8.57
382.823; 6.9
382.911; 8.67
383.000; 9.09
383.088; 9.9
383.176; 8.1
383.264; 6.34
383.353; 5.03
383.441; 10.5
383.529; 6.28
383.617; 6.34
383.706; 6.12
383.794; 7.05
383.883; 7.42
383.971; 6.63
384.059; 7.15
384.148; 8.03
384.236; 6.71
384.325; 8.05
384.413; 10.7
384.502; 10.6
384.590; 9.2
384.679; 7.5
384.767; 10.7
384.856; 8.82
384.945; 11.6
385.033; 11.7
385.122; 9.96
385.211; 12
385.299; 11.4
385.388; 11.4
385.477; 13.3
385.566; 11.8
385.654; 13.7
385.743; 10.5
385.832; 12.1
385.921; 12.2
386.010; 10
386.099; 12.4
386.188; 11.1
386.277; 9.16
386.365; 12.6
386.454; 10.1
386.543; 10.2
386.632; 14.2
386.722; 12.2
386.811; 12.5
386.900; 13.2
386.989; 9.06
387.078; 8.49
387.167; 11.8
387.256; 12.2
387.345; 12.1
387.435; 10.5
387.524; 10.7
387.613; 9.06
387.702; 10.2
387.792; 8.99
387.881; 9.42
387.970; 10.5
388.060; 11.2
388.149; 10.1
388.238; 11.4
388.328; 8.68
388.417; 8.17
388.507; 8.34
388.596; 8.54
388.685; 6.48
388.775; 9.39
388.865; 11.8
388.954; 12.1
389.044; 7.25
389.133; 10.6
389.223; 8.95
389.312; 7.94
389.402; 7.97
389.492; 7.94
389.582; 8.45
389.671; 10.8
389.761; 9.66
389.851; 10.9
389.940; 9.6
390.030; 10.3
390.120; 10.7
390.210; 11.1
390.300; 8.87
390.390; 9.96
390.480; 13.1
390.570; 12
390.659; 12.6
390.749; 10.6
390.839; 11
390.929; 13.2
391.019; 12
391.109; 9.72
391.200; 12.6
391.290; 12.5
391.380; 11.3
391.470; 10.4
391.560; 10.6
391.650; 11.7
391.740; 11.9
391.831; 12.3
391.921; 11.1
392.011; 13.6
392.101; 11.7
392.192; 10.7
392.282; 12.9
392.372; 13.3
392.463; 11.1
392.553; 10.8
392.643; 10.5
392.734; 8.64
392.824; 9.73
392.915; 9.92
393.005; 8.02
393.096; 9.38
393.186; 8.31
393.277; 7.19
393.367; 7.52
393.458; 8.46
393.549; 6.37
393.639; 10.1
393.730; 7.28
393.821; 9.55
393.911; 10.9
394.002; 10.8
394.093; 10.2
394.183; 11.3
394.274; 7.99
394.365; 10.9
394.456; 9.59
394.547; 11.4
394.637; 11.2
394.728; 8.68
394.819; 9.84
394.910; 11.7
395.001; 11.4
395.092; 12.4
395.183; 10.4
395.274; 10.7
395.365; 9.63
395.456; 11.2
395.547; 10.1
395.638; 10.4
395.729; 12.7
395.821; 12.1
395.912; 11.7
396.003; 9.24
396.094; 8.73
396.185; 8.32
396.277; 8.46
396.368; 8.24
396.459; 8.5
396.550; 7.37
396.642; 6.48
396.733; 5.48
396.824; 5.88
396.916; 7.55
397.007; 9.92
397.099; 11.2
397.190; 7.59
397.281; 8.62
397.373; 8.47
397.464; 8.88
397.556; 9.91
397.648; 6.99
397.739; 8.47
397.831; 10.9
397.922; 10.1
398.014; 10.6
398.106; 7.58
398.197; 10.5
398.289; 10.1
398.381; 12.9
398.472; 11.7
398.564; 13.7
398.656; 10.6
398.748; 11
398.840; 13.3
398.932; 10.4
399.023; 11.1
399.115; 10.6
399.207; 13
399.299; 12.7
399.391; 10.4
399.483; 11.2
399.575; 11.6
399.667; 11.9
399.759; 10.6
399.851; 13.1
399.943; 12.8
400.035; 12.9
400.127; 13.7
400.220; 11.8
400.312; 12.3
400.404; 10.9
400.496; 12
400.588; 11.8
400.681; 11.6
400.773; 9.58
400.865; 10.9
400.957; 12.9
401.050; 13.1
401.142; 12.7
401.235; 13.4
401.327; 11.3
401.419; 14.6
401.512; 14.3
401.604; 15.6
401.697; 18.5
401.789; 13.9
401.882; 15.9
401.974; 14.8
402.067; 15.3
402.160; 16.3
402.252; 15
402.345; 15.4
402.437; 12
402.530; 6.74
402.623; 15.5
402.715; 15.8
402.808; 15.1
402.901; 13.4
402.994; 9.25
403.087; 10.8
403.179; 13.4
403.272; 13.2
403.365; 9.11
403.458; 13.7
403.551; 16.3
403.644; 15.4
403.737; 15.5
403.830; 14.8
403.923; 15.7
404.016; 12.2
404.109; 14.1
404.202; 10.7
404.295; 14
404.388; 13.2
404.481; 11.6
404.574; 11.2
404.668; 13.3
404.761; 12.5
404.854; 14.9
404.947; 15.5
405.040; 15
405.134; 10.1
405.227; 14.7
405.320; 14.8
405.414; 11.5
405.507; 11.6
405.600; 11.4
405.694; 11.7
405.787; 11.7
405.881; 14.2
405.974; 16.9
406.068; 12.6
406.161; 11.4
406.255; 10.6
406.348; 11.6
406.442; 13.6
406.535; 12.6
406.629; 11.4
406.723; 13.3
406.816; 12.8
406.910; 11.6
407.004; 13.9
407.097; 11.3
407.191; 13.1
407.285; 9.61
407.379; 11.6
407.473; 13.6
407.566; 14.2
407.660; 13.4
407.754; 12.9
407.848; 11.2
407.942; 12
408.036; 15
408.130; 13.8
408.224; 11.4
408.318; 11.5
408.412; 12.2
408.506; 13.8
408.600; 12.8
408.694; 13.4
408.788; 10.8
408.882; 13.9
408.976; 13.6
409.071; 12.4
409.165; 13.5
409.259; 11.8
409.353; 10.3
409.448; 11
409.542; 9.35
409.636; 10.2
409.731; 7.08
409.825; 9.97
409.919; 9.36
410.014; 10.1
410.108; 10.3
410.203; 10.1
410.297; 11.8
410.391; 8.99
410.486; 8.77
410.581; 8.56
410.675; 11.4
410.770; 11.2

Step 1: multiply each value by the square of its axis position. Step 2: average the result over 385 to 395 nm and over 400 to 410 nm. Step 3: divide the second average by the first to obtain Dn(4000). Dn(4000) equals 1.31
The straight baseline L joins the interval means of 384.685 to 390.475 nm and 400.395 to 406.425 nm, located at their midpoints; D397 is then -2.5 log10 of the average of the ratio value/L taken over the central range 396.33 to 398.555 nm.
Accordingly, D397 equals 0.330 mag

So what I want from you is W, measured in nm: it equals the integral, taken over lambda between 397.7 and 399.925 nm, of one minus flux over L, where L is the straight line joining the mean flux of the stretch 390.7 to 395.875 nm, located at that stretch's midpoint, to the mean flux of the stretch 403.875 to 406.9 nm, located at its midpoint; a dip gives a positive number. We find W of 0.08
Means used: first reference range 10.6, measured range 11.2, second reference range 12.9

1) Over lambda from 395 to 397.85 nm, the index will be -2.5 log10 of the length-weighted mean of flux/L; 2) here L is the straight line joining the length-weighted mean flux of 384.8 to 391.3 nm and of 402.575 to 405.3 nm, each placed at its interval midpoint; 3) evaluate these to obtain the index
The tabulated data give 0.29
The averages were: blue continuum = 10.6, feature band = 9.26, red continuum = 13.5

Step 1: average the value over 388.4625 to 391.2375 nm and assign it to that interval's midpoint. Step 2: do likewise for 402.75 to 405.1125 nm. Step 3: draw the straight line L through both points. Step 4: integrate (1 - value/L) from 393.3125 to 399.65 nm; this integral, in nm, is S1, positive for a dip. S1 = 0.93 nm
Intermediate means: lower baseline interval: 10.1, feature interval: 9.93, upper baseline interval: 13.3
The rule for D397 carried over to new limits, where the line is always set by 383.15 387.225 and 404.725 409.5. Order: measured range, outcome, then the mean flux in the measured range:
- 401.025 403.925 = -0.15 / 13.9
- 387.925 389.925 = 0.11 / 9.42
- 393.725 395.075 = 0.08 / 10.3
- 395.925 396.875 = 0.40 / 7.81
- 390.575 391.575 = -0.09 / 11.6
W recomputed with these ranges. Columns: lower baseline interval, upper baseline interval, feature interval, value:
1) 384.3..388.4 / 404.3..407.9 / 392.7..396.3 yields 0.556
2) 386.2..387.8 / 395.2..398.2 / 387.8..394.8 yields 0.000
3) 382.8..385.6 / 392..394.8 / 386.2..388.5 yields -0.347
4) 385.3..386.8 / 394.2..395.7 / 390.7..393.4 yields 0.020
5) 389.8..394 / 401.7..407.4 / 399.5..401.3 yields 0.036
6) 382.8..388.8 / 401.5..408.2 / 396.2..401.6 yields 0.658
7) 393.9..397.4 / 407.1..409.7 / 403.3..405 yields -0.321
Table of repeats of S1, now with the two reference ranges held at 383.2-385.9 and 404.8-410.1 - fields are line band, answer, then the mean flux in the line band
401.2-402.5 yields -0.346 nm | 14.7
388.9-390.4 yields 0.056 nm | 9.6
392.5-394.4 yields 0.225 nm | 9.23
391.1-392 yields -0.118 nm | 11.6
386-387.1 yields -0.195 nm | 11.3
